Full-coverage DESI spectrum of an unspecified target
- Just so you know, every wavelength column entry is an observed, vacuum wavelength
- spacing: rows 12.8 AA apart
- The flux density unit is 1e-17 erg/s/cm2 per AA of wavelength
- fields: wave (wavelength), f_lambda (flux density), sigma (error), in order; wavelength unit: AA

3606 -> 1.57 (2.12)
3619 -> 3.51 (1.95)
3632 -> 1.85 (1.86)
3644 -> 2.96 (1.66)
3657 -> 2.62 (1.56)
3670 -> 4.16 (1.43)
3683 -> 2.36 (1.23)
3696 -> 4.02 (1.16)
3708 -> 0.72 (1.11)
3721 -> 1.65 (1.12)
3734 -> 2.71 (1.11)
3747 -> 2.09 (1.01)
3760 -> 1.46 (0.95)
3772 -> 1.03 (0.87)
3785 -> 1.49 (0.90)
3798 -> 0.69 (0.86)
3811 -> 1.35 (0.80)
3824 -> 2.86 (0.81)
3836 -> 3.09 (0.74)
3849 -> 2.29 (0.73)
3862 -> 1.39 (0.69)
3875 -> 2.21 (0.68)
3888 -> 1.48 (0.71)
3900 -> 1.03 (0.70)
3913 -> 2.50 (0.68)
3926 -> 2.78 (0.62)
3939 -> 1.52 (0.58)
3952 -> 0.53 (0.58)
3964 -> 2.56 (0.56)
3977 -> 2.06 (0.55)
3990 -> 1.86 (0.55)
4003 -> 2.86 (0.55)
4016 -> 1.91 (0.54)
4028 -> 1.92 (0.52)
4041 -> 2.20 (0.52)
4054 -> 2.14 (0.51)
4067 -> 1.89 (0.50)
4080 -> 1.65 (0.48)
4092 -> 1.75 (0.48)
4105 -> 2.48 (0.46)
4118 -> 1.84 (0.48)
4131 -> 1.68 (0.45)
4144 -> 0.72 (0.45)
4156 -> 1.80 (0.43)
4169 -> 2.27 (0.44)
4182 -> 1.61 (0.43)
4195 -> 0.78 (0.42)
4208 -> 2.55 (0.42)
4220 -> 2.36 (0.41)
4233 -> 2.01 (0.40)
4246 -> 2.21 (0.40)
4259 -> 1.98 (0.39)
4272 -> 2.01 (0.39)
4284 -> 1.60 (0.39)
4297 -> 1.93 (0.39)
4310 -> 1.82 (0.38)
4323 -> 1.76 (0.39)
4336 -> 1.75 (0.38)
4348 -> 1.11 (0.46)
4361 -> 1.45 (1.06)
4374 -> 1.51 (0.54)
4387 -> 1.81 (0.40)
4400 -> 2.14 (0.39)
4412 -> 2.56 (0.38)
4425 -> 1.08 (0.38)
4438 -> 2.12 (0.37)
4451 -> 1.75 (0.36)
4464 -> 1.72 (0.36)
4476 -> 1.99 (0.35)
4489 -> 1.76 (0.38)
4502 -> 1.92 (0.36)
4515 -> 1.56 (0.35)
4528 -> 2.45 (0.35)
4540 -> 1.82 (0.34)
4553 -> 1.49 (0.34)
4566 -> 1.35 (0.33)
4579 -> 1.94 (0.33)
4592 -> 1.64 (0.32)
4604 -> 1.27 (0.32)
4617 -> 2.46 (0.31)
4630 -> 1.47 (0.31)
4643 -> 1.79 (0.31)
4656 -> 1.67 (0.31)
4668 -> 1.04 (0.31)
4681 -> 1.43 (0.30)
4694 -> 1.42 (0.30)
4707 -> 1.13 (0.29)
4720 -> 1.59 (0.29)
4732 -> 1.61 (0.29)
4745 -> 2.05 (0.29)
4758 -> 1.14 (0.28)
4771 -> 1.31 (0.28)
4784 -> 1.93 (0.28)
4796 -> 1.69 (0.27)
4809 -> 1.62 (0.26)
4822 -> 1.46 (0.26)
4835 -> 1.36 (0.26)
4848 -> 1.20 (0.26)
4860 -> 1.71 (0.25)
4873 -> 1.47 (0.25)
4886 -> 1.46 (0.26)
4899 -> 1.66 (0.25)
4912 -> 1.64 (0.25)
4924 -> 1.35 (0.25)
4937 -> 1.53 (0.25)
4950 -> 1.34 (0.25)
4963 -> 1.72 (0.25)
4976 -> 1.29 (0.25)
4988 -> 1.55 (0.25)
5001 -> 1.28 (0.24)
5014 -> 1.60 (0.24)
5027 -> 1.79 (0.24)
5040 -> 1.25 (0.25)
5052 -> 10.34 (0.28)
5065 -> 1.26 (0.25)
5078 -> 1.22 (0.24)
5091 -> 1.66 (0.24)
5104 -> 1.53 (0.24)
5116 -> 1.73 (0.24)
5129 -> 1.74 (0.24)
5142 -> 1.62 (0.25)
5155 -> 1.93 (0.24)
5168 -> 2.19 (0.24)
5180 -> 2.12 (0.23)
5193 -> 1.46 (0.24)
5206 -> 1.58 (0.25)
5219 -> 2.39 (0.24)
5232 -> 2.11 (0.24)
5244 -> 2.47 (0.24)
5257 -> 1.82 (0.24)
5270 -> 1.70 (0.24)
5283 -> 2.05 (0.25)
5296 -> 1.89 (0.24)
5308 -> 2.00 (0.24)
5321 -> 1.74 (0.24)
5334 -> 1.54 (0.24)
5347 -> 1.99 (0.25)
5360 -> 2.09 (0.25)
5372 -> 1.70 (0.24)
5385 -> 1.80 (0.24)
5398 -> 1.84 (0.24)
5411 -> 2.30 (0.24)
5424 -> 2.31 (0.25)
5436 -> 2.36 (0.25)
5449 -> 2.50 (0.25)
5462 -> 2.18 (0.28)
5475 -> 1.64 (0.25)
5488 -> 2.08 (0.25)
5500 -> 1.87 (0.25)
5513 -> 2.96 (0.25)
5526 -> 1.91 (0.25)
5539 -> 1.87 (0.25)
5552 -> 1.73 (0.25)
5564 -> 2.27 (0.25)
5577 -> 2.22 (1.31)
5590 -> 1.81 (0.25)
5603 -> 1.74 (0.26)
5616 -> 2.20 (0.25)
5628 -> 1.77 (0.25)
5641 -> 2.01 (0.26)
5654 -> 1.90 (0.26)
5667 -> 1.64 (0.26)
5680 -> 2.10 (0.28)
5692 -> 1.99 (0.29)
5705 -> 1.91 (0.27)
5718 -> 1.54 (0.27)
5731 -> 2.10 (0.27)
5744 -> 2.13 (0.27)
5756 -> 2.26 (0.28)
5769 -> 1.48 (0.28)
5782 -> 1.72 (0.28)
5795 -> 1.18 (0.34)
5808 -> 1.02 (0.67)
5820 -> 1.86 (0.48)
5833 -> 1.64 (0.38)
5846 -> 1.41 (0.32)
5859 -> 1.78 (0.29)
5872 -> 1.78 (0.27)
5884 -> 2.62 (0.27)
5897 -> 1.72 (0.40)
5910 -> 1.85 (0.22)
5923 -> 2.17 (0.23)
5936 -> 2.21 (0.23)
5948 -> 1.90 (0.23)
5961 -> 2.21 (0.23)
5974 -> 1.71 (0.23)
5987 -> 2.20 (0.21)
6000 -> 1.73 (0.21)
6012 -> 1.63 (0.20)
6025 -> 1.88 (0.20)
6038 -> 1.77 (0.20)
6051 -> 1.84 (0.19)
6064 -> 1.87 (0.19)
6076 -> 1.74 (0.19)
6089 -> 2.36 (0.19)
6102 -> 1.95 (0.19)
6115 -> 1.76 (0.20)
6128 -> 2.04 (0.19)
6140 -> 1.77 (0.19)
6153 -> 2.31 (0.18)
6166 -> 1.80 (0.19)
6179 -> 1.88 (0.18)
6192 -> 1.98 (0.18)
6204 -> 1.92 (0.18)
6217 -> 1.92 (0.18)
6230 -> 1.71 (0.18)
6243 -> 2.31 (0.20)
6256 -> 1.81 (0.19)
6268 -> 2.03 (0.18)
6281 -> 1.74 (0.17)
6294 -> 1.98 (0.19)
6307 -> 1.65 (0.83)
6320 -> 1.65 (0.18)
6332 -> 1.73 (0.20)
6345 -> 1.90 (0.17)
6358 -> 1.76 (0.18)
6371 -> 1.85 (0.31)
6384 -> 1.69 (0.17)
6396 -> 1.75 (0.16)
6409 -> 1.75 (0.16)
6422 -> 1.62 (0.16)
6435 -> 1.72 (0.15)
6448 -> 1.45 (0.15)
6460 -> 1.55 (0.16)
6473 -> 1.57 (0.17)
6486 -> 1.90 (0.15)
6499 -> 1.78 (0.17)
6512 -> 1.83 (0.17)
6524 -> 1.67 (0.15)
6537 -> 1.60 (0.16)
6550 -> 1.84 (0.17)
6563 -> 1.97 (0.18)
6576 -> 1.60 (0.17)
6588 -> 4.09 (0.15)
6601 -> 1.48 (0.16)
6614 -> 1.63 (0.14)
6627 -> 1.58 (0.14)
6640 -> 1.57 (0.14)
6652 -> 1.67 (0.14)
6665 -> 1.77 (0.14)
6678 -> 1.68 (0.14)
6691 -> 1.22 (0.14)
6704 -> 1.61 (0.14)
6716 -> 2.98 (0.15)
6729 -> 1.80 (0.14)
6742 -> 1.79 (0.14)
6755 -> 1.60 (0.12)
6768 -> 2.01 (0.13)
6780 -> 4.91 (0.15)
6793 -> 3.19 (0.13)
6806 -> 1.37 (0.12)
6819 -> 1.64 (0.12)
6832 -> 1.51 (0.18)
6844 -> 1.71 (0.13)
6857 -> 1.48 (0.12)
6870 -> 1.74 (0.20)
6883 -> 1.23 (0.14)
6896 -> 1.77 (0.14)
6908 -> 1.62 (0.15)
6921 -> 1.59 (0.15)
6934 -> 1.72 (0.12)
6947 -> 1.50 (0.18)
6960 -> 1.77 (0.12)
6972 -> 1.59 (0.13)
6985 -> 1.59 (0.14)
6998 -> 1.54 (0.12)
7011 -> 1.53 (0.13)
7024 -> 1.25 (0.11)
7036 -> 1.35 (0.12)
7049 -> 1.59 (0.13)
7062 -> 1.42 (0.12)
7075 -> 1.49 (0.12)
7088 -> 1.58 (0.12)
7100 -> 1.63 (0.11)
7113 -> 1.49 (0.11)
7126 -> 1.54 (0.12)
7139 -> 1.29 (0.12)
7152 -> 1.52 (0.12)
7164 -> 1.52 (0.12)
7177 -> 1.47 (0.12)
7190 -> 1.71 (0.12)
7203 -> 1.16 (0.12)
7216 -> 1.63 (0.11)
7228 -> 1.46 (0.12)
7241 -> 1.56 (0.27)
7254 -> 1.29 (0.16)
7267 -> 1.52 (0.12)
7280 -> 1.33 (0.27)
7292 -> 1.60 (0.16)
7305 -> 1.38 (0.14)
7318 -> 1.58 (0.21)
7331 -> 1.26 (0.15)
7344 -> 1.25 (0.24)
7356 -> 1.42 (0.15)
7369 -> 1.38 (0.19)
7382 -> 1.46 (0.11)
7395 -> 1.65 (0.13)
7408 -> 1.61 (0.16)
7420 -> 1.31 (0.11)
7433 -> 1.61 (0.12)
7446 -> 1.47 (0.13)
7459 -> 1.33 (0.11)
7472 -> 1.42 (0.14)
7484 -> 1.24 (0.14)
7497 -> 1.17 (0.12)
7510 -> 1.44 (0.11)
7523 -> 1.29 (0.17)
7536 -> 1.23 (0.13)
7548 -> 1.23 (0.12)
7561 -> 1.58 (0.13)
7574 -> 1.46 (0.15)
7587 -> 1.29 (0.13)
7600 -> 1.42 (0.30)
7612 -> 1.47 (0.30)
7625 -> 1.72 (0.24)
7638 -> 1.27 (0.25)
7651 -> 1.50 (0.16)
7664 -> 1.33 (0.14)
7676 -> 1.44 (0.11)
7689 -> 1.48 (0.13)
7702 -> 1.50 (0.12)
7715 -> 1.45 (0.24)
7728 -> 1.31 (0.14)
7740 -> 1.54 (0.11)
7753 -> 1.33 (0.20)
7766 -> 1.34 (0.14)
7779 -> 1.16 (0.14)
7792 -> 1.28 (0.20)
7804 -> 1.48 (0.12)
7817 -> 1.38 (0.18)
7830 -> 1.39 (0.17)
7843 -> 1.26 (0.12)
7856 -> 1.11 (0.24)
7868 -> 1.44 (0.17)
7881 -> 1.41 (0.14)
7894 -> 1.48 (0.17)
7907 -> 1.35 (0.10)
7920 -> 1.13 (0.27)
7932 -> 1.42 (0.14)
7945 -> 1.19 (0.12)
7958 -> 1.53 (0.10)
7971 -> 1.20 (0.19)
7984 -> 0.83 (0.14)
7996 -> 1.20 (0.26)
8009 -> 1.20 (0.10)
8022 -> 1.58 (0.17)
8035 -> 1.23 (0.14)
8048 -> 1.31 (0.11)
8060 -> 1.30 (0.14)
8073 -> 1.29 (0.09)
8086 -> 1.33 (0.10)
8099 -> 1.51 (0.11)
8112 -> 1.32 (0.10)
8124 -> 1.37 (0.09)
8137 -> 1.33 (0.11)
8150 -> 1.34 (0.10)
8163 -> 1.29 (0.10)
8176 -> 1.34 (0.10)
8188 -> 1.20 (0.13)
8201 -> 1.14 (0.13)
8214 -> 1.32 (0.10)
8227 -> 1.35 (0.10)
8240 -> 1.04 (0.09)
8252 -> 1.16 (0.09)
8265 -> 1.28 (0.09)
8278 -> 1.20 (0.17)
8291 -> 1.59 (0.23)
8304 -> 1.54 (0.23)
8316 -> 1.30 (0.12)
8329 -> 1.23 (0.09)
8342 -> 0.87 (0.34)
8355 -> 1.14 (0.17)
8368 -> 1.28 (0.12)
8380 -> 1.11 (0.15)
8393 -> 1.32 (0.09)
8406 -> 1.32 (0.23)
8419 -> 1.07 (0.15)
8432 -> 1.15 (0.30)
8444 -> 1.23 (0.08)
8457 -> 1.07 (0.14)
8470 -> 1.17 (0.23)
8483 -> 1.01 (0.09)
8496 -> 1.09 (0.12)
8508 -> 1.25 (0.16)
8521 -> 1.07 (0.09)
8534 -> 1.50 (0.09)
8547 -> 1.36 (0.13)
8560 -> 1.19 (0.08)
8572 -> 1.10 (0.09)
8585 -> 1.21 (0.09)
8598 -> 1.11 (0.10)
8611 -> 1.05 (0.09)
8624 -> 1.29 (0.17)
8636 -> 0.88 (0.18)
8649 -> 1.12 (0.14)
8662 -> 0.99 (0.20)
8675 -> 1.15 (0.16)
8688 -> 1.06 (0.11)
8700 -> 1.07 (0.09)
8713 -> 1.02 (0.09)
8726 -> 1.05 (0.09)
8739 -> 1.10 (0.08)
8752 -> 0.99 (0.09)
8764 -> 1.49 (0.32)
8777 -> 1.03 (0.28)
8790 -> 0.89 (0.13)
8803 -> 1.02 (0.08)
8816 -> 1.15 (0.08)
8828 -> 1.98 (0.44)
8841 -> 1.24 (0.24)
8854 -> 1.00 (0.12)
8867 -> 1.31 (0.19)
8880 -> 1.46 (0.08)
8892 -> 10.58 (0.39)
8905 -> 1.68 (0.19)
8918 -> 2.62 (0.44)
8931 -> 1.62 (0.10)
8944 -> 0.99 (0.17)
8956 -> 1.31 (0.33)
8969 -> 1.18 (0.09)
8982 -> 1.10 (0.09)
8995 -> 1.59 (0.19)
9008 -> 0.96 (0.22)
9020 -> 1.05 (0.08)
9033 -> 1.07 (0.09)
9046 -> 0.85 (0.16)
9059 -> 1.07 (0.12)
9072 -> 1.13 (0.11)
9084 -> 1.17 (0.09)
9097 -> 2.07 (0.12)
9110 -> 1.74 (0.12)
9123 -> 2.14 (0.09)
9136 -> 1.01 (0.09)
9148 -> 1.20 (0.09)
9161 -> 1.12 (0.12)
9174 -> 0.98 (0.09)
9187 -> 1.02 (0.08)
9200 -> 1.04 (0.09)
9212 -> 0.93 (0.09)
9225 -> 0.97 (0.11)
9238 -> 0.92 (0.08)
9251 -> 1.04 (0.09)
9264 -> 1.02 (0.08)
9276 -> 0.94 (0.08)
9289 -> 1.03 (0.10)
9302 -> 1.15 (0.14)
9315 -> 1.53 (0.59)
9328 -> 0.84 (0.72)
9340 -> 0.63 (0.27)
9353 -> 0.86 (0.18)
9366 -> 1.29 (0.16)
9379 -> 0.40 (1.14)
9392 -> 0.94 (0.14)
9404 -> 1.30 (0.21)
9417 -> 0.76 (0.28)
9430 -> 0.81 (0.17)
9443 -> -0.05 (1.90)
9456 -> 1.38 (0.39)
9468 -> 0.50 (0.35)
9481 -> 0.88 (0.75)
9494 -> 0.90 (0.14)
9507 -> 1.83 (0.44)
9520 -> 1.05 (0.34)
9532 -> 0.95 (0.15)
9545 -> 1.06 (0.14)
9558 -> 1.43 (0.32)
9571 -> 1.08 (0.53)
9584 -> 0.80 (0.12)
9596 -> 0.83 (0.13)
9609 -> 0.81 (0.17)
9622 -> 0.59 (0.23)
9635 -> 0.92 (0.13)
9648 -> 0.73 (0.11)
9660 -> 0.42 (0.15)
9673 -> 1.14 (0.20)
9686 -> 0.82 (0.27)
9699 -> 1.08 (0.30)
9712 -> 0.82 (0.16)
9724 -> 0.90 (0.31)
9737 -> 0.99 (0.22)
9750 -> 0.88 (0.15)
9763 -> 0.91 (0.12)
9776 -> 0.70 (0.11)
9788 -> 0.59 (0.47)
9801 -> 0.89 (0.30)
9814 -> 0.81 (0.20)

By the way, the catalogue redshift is 0.35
